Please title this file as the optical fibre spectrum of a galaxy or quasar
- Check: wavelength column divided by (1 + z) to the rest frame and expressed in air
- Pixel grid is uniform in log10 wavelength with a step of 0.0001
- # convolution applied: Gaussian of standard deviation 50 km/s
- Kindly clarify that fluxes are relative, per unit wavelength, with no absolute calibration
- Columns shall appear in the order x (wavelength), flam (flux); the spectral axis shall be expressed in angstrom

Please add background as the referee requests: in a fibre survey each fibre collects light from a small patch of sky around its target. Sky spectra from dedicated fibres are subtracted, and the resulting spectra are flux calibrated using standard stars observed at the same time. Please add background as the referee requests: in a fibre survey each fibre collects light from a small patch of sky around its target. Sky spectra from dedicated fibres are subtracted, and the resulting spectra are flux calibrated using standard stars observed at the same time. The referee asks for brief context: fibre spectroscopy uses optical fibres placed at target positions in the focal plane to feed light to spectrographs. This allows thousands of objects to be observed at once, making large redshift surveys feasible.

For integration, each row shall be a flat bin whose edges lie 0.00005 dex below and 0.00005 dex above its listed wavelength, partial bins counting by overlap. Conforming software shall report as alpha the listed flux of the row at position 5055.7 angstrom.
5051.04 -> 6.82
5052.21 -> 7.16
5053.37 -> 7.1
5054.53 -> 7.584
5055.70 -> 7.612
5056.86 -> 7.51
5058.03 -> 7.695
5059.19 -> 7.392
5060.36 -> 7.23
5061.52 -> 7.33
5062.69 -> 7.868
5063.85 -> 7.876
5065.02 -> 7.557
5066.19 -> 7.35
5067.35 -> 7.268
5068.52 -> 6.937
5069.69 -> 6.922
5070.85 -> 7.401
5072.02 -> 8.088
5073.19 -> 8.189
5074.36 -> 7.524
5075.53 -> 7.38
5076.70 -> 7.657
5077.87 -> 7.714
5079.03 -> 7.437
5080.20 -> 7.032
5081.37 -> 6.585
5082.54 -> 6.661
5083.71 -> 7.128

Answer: 7.612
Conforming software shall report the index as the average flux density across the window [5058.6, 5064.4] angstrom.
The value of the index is 7.55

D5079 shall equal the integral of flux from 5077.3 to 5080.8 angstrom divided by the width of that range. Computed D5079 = 7.41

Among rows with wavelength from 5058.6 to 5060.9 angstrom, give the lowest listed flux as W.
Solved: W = 7.23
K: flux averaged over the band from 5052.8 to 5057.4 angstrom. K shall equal 7.46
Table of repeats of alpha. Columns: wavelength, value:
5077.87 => 7.714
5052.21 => 7.16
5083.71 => 7.128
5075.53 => 7.38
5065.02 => 7.557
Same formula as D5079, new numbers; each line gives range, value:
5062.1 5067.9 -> 7.59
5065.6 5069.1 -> 7.19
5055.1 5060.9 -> 7.48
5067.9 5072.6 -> 7.33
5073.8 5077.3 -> 7.51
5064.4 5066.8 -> 7.45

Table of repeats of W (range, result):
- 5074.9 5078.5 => 7.38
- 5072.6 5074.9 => 7.524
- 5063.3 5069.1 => 6.937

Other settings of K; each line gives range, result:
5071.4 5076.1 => 7.78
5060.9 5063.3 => 7.62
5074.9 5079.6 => 7.56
